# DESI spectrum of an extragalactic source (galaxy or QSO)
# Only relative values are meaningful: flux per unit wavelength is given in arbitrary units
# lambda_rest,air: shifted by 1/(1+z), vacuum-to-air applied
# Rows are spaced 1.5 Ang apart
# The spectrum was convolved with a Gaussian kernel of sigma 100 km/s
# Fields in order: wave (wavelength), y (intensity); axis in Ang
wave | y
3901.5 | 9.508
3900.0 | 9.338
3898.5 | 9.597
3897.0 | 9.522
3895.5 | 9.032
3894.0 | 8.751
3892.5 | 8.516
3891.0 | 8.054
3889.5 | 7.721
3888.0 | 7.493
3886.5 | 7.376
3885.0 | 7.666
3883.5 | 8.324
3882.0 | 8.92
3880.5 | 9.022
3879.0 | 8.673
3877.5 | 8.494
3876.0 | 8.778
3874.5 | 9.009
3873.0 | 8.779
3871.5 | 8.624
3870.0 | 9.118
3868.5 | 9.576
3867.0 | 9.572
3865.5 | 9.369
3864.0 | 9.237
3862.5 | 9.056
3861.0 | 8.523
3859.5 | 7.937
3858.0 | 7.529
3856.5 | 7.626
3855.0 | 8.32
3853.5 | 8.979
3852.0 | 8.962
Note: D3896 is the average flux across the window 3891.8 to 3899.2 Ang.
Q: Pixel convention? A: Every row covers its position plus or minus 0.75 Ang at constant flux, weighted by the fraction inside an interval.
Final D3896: 9.08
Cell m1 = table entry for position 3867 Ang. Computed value 9.572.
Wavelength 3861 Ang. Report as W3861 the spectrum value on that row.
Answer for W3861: 8.523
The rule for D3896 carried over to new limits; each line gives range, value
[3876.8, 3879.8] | 8.59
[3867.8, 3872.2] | 9.11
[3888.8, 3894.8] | 8.27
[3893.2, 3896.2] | 8.88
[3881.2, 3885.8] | 8.3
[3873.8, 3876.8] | 8.88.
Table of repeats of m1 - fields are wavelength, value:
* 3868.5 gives 9.576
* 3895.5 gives 9.032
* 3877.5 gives 8.494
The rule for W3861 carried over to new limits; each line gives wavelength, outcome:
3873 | 8.779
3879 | 8.673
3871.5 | 8.624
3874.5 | 9.009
